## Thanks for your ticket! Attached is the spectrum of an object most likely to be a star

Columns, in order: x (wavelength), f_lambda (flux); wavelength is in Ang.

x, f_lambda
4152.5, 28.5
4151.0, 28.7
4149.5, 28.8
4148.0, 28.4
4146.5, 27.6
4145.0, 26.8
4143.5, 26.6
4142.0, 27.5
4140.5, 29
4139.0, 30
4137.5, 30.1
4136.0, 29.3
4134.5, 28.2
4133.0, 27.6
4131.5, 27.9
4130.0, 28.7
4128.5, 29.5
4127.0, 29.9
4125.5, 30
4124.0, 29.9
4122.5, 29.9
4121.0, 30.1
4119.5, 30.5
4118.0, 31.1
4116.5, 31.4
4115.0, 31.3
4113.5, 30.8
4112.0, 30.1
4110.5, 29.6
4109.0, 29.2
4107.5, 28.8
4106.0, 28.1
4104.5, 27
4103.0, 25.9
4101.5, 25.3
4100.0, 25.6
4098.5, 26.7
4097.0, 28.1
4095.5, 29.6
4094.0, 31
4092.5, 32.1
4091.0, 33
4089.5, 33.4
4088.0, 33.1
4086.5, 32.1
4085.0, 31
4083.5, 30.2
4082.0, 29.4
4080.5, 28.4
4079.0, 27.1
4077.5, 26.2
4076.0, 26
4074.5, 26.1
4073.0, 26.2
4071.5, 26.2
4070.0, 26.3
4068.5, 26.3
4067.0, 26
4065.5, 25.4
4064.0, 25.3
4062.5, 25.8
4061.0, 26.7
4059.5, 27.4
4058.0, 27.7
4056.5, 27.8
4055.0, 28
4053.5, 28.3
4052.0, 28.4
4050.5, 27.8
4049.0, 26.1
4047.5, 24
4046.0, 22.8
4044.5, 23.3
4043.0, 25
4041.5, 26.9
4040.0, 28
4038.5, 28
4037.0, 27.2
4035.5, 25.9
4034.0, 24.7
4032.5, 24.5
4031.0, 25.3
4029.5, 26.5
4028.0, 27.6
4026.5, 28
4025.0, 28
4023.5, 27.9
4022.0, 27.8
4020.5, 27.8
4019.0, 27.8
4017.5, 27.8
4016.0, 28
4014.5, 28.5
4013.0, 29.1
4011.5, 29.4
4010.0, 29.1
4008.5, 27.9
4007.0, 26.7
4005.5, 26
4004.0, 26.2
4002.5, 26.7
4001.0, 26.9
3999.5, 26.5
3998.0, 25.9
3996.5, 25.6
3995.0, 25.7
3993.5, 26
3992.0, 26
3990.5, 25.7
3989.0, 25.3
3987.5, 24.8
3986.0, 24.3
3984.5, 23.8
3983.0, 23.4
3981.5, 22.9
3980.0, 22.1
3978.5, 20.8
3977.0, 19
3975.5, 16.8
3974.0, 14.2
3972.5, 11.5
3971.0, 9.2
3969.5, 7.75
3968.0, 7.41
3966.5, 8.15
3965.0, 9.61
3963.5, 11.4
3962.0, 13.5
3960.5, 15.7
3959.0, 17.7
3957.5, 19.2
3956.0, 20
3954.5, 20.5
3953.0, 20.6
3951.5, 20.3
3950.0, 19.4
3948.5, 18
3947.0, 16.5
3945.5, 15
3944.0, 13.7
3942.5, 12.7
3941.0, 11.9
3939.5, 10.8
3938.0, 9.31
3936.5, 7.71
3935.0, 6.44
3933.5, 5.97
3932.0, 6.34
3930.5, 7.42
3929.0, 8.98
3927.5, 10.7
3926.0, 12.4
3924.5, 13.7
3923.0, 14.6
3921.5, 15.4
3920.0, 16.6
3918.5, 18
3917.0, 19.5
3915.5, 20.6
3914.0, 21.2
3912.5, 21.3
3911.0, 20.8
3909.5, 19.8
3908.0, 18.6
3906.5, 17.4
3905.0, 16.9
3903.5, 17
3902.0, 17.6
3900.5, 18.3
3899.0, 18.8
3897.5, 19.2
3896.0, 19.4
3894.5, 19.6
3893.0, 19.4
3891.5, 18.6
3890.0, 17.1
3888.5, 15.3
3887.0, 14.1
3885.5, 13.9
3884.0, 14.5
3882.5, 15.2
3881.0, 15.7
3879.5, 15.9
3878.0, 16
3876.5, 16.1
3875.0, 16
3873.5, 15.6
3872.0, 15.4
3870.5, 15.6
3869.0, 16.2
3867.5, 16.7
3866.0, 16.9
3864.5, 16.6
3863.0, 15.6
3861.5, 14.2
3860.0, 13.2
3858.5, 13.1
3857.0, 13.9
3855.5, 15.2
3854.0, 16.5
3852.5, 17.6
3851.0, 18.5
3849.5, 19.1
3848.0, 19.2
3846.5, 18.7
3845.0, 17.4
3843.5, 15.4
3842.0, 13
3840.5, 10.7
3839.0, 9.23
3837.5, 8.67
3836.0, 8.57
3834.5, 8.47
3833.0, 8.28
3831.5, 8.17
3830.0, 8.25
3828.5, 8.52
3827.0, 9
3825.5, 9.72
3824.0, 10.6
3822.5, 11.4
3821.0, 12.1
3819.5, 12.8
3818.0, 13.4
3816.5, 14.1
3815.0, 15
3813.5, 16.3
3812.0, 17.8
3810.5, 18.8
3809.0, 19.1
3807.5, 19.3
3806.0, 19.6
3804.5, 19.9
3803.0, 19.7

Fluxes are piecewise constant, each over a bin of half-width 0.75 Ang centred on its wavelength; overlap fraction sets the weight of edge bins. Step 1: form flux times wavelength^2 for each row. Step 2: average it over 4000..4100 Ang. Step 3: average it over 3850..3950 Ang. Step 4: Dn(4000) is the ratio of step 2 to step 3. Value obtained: 1.93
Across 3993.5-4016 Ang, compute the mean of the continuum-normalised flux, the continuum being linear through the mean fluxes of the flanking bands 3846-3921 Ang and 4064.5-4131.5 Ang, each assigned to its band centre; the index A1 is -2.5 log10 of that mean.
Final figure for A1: -0.144 mag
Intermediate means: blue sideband 17.1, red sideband 28.9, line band 27.1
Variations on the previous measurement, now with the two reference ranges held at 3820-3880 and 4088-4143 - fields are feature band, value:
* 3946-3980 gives 0.30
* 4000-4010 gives -0.18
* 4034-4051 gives -0.03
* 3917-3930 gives 0.27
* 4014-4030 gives -0.17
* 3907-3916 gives -0.17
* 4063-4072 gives 0.03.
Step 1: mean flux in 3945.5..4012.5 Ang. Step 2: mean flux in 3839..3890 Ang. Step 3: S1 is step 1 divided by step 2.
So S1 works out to 1.3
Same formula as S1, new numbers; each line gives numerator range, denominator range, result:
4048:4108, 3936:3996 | 1.62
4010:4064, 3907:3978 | 1.87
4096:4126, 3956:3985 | 1.87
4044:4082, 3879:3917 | 1.48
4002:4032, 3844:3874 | 1.70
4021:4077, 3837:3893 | 1.71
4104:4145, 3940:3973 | 2.02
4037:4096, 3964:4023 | 1.22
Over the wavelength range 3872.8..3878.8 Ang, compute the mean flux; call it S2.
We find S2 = 15.9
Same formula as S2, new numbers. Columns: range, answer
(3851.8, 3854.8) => 17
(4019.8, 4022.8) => 27.8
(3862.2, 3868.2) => 16.4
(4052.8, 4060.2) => 27.8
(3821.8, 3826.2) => 10.6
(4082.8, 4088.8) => 31.6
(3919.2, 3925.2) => 15.1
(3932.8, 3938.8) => 7.4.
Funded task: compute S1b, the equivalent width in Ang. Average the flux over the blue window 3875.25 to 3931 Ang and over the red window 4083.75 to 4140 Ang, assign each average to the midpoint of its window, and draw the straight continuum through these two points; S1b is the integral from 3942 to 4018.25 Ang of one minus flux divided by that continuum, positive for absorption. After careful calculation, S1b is 3.1 Ang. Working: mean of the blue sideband 16.7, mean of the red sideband 29.6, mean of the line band 20.8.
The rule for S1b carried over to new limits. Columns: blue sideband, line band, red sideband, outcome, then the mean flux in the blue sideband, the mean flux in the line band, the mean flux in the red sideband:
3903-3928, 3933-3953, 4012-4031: 6.91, 17.4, 13.3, 27.8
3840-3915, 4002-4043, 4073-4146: -4.69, 16.8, 27.3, 29.1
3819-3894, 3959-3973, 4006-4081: 6.95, 14.1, 10.8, 26.9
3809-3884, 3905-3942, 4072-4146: 8.61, 14.1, 14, 29.1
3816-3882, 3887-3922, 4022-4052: -2.05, 13.8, 18.5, 26.3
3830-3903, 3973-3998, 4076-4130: -0.42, 15.3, 22.9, 29.5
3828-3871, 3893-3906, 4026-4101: -1.05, 13.9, 18.4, 27.4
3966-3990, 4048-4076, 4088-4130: -1.55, 17.8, 26.7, 29.6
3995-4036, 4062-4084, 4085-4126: 1.62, 27.1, 26.7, 29.8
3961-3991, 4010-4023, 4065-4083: -4.53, 17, 28.3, 26.7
